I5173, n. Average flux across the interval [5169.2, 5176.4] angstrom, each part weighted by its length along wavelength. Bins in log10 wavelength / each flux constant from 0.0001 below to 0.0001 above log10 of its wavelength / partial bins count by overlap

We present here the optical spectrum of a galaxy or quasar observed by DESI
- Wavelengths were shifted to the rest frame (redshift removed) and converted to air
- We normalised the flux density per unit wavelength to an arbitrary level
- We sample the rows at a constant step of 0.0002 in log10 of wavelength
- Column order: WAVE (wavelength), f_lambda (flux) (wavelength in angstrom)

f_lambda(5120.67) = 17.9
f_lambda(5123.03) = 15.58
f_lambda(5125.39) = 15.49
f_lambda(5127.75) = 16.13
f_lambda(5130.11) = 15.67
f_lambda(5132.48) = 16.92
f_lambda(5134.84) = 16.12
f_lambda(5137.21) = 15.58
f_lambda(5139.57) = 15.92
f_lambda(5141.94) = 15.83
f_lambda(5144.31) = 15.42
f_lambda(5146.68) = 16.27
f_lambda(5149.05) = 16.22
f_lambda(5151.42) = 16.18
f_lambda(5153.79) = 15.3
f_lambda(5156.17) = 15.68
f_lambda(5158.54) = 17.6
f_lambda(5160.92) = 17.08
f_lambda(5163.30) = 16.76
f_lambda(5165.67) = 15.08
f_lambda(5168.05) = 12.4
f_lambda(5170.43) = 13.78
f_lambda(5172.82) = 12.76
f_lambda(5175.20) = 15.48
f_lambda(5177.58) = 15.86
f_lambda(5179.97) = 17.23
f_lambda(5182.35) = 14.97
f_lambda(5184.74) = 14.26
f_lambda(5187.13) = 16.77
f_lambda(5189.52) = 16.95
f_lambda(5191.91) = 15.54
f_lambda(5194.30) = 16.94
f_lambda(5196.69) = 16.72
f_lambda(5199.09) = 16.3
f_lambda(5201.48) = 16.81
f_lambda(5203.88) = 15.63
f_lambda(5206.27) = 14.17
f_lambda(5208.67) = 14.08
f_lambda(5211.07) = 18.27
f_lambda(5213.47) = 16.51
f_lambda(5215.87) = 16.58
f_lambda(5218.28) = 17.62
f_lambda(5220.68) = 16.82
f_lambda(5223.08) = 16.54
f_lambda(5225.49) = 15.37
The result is 14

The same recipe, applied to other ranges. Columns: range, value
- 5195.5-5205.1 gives 16.4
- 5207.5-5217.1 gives 16.4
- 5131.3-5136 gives 16.5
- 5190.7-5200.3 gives 16.4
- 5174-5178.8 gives 15.7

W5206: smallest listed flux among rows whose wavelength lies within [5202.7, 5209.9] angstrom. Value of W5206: 14.08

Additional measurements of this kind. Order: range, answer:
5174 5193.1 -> 14.26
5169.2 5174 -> 12.76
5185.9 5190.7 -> 16.77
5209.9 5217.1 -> 16.51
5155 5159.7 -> 15.68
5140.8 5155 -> 15.3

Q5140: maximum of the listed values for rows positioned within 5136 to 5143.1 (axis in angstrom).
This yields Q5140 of 15.92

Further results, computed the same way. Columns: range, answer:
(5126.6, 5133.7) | 16.92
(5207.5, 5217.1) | 18.27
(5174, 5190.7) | 17.23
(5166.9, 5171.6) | 13.78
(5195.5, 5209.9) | 16.81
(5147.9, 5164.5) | 17.6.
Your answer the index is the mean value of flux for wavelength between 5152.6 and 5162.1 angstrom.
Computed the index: 16.4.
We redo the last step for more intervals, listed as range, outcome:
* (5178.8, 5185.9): 15.5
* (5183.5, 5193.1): 15.9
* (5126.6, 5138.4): 16.1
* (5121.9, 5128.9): 15.7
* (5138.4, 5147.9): 15.9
